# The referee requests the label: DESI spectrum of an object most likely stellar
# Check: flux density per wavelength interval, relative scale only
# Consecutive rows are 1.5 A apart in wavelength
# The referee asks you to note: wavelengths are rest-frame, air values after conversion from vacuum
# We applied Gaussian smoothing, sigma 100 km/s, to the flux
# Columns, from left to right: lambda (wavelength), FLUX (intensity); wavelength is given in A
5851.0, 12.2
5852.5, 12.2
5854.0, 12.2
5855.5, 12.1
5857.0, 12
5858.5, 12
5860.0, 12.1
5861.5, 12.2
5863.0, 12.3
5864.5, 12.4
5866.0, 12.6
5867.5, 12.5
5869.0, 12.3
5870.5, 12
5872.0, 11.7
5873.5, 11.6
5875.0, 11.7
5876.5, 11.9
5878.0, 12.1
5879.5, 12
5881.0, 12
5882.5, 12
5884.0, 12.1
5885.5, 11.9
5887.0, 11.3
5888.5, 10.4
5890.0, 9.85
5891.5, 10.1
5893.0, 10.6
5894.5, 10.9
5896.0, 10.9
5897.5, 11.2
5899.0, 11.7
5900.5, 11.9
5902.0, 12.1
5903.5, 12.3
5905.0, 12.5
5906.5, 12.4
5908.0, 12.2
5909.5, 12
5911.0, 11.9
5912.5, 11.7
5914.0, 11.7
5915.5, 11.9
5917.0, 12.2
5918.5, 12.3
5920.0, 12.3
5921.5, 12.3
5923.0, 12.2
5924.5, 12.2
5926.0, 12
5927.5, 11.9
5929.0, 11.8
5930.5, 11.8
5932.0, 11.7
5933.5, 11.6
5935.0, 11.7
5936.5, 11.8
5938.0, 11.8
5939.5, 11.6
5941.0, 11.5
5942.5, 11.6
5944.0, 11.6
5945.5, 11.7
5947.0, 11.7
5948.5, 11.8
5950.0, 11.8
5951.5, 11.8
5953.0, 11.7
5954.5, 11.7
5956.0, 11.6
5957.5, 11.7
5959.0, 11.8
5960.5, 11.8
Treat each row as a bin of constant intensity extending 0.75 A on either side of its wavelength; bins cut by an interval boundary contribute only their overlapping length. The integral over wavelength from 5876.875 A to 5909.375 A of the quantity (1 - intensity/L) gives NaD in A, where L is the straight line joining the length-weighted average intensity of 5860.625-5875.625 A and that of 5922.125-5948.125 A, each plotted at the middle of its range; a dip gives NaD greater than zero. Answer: 1.2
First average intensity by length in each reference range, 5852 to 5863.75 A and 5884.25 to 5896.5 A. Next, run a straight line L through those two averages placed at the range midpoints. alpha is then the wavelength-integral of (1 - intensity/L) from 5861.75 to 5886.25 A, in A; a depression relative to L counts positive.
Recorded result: -1.29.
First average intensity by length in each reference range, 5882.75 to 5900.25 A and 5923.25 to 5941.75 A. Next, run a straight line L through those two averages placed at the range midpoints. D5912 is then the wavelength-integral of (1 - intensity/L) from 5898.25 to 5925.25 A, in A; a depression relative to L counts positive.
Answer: -1.6 A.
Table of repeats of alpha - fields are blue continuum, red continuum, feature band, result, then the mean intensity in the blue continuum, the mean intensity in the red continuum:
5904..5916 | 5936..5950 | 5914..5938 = -0.2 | 12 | 11.7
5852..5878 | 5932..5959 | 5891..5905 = 0.6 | 12.1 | 11.7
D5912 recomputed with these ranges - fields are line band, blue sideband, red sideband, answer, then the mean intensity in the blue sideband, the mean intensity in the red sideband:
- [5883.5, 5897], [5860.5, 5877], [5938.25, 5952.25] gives 1.25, 12.1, 11.7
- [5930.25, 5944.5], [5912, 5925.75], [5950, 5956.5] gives 0.27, 12.1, 11.7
